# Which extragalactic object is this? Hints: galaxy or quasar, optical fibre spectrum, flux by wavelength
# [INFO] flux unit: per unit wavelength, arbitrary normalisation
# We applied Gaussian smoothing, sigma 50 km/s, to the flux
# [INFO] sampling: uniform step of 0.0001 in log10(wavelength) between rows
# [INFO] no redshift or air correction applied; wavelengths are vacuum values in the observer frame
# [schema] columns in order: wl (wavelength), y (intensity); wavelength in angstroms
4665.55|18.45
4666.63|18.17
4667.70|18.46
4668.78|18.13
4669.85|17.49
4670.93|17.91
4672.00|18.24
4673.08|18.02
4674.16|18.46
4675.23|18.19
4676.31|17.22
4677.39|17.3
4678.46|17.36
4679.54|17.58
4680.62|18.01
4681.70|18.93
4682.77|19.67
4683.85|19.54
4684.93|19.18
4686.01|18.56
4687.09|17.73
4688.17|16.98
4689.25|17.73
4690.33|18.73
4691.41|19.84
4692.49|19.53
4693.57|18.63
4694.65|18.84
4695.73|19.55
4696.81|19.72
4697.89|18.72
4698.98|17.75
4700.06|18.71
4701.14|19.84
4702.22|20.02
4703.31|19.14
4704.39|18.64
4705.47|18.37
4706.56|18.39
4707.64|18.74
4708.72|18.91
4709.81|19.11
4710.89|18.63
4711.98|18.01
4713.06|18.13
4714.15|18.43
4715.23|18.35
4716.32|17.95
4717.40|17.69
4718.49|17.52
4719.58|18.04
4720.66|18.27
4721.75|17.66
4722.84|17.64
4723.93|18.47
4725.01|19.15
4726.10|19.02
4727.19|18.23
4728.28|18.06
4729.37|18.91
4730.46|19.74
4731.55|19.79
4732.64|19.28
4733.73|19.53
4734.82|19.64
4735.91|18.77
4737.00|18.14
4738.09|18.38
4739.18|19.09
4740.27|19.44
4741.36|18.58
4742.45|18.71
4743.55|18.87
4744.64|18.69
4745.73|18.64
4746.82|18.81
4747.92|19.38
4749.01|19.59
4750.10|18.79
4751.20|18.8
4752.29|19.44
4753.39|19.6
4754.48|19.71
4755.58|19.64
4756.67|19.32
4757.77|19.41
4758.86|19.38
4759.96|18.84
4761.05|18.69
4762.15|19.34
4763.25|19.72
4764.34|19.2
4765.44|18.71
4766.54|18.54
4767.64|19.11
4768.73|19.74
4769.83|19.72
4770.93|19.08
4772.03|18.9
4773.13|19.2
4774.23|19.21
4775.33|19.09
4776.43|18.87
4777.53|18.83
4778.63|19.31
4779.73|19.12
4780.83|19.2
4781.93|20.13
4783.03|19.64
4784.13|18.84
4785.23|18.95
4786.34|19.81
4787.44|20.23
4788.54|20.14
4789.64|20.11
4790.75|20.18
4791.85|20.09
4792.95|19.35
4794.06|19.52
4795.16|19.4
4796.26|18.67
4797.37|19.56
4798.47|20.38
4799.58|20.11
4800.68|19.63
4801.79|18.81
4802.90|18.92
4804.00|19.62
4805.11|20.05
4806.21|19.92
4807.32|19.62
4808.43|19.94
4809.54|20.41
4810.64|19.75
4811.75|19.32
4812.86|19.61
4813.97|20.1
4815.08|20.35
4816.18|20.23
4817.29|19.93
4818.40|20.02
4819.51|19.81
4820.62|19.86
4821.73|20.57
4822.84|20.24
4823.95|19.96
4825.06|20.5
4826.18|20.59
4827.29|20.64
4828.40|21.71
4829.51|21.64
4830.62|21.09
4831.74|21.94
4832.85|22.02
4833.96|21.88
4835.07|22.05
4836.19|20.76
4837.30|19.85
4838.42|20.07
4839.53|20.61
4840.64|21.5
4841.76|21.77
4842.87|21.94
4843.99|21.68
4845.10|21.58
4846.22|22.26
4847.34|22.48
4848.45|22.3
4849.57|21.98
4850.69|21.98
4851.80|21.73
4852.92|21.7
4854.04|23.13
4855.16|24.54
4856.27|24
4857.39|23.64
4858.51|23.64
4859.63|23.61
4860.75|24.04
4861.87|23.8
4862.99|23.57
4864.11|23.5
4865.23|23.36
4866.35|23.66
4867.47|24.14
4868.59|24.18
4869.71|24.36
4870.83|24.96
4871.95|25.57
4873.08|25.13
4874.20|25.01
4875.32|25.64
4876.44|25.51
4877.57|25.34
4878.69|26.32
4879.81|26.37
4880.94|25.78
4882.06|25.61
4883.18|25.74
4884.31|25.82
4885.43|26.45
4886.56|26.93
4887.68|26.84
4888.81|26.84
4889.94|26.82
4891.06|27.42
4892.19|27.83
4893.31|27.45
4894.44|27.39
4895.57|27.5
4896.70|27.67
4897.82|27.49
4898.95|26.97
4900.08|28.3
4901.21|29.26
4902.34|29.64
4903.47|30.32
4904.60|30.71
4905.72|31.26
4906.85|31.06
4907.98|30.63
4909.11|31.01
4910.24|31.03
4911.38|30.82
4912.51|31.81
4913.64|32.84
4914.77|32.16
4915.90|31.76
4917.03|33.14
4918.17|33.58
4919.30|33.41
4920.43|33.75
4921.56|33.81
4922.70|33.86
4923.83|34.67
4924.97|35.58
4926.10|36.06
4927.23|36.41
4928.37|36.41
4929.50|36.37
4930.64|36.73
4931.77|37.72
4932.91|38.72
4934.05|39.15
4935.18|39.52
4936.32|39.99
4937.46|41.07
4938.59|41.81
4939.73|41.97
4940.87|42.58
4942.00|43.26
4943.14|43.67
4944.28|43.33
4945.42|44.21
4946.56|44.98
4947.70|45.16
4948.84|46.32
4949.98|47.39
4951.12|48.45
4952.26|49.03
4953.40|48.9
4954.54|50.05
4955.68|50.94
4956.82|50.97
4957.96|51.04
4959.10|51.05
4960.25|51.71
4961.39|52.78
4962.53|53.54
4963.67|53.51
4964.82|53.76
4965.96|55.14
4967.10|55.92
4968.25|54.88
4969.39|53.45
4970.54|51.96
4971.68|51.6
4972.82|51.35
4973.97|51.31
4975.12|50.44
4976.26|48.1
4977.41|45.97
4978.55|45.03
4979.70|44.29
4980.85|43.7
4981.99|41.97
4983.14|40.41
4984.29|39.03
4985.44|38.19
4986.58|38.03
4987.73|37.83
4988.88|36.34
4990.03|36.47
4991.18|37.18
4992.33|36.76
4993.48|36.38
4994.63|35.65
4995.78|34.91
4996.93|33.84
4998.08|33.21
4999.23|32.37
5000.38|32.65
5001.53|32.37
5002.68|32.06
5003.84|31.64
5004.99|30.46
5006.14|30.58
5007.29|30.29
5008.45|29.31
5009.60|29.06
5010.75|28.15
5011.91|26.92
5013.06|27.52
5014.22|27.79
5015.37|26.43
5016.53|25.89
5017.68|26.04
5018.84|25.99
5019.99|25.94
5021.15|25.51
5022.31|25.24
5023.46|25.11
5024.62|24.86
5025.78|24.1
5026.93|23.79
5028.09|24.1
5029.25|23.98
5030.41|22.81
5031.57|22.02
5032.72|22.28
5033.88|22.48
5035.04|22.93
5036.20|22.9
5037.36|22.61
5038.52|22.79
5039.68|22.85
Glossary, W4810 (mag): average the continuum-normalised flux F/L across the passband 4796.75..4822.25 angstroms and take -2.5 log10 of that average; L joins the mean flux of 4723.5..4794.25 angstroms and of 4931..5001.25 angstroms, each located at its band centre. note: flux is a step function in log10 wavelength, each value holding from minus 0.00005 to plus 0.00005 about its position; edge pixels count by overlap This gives 0.265 mag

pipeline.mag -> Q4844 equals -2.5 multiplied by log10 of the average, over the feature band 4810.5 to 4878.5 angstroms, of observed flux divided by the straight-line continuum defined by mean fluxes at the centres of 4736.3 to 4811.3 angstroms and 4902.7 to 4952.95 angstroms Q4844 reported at 0.237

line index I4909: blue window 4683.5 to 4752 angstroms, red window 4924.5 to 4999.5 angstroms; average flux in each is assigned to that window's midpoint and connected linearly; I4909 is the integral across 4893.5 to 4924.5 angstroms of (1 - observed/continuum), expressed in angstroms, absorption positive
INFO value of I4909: 6.1 angstroms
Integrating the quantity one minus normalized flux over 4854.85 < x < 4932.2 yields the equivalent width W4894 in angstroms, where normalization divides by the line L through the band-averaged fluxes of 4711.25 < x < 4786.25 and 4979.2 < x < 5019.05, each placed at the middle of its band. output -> -3.3 angstroms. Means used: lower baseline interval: 18.9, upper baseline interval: 33.5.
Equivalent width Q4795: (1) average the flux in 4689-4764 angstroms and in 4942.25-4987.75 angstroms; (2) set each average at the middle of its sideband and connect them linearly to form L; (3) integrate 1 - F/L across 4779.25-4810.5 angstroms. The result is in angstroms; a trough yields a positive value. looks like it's 8.7 angstroms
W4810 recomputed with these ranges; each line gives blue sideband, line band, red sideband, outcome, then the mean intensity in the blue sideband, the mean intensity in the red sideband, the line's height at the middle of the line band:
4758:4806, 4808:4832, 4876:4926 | 0.115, 19.4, 29.5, 22.6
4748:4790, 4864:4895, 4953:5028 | 0.129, 19.3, 38.7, 29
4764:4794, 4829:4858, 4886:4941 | 0.175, 19.4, 32.7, 25.8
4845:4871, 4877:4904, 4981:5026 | -0.083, 23.3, 31.8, 25.2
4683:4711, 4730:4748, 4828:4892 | 0.059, 18.8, 23.7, 20.1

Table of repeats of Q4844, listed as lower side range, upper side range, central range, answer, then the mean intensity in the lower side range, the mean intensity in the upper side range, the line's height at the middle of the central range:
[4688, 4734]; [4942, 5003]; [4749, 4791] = 0.26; 18.7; 44.7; 24.5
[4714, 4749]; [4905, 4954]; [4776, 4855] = 0.29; 18.7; 38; 26.9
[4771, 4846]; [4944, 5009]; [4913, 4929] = 0.05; 20.1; 43.5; 35.7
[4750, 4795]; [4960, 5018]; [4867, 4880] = 0.15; 19.4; 39.7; 28.8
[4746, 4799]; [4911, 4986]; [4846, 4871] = 0.31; 19.4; 43.4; 31.1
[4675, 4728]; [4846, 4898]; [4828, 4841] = 0.11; 18.5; 24.9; 23.5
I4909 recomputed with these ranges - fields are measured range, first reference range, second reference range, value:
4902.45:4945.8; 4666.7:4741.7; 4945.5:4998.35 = 5.5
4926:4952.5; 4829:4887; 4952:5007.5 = -3.5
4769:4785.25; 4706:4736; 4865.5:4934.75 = 2.1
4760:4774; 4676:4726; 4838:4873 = 0.9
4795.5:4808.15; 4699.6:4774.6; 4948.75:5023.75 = 2.5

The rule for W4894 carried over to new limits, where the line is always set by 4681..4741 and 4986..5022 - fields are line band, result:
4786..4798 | 1.3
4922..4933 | -3.2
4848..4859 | 0.9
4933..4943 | -4.4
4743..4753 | 0.6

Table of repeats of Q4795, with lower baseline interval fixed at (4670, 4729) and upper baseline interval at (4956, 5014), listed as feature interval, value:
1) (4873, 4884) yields 2.39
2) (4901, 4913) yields 1.50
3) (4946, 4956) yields -2.38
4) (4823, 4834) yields 2.93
